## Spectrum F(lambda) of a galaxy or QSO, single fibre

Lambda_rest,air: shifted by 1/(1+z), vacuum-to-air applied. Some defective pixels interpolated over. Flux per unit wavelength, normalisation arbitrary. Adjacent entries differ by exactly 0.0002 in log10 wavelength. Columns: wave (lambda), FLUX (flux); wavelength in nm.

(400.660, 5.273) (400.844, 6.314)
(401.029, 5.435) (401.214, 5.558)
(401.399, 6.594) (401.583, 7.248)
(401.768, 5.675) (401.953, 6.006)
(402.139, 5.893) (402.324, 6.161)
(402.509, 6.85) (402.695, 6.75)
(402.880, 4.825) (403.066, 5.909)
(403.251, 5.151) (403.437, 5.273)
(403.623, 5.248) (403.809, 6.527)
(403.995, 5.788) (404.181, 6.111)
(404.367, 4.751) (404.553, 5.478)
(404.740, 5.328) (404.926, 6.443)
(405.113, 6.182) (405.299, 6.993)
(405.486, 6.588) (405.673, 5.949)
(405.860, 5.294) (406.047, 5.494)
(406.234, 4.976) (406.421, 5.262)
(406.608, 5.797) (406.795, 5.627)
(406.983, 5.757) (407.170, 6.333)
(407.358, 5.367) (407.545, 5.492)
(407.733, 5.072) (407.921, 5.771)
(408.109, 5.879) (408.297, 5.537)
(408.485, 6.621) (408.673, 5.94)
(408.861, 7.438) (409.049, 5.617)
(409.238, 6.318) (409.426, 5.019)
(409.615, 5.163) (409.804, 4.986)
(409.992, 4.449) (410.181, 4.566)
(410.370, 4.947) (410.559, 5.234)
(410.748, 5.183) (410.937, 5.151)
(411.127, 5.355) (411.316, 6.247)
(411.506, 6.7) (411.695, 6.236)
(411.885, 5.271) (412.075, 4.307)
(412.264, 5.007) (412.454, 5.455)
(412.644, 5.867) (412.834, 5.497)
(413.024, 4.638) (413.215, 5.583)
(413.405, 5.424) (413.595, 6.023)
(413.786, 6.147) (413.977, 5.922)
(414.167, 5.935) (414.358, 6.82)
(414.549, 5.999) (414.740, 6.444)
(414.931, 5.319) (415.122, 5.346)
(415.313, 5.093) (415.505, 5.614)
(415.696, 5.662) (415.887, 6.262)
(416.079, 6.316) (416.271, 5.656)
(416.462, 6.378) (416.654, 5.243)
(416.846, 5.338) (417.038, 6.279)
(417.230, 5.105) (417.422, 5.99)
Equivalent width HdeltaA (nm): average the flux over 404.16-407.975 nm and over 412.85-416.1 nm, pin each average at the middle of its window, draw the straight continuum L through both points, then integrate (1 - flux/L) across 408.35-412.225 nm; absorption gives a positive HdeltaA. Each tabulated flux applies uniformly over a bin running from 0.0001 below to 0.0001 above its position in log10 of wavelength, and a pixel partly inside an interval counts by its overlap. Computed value 0.144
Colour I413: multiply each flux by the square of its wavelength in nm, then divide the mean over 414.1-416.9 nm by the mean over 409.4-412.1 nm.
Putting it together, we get 1.1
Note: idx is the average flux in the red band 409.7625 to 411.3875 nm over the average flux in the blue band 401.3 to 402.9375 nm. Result 0.8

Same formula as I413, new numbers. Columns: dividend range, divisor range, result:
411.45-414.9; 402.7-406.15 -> 1.04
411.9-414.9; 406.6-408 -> 1.03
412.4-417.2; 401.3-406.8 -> 1.03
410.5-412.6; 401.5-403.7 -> 0.97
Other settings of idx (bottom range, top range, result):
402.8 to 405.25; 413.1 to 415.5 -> 1.03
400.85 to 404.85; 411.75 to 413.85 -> 0.92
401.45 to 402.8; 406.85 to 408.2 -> 0.89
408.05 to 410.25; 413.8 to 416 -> 1.04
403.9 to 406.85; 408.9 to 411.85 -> 0.95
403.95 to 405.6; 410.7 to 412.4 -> 0.92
